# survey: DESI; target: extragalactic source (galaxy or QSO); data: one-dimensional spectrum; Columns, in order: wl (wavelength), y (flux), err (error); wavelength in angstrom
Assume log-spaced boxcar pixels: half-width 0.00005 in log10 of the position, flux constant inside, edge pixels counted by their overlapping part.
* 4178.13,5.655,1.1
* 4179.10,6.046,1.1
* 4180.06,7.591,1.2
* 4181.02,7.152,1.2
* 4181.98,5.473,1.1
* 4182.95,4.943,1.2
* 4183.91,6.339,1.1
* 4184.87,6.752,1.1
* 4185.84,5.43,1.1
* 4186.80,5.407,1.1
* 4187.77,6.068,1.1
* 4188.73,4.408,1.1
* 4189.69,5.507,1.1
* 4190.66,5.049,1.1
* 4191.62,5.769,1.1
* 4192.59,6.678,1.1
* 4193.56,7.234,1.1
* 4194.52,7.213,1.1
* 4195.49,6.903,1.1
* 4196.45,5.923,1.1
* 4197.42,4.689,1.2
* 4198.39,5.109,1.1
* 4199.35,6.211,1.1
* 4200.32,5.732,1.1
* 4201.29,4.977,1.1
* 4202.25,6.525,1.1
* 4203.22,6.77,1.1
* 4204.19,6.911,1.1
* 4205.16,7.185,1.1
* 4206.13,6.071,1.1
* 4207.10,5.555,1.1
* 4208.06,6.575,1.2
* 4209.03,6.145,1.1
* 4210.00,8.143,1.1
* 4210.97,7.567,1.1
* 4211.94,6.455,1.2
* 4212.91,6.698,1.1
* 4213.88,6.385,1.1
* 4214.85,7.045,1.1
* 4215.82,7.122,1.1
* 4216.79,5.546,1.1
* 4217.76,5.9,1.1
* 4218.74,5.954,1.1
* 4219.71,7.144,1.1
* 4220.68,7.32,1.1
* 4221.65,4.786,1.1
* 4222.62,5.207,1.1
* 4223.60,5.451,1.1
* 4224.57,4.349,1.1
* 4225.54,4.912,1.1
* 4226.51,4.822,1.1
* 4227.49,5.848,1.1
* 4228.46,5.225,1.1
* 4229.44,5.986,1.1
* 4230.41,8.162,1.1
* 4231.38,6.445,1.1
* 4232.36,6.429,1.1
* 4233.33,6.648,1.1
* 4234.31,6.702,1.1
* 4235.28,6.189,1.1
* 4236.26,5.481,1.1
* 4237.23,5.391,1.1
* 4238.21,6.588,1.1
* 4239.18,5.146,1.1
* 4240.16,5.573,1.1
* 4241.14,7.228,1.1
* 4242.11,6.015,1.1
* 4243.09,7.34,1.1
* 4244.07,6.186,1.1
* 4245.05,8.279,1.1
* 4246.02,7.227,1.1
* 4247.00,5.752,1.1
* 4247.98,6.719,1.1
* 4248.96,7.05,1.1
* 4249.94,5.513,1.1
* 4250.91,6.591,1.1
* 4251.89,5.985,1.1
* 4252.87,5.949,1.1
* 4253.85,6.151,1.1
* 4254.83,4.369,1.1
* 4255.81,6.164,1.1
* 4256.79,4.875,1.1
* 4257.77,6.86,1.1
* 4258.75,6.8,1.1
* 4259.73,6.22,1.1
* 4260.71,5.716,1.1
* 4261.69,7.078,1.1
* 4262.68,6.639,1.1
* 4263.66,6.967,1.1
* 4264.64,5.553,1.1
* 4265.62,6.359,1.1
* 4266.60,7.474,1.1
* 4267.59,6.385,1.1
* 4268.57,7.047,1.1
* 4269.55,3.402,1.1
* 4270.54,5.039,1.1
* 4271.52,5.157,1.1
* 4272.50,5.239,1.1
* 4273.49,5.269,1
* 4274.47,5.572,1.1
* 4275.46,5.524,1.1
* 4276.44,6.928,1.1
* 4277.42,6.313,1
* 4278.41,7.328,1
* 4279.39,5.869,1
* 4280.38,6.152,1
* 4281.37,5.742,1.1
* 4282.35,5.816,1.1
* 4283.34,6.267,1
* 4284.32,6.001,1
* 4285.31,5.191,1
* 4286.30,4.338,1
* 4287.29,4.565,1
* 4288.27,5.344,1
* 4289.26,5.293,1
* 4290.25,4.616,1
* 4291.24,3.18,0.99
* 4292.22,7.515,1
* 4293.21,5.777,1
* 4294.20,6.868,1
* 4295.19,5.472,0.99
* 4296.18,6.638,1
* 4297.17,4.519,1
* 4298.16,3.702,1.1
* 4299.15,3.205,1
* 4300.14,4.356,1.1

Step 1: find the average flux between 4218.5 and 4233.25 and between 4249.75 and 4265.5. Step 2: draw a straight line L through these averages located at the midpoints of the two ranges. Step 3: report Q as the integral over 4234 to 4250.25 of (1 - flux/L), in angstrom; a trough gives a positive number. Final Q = -1.0 angstrom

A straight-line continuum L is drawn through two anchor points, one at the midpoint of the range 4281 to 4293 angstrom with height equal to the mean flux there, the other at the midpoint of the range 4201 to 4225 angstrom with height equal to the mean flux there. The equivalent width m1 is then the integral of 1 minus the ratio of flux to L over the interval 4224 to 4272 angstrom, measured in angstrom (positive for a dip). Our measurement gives -2.2 angstrom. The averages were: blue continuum 6.33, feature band 6.12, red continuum 5.33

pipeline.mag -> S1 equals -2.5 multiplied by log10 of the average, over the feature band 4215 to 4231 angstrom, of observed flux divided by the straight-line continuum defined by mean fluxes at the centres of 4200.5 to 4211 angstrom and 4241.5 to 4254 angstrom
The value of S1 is 0.11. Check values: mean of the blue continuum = 6.52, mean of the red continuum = 6.54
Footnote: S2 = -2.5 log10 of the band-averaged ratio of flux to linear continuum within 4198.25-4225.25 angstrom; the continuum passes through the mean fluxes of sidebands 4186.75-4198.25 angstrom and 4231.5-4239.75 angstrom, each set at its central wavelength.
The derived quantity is -0.048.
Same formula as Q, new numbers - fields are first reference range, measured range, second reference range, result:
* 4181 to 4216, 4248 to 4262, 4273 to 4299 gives -0.74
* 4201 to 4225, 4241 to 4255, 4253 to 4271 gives -0.72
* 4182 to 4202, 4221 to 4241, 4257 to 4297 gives 0.12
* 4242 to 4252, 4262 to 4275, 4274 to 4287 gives 0.65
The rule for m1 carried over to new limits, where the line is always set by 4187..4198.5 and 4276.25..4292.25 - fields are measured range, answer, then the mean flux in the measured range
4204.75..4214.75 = -1.5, 6.69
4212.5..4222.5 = -0.9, 6.35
